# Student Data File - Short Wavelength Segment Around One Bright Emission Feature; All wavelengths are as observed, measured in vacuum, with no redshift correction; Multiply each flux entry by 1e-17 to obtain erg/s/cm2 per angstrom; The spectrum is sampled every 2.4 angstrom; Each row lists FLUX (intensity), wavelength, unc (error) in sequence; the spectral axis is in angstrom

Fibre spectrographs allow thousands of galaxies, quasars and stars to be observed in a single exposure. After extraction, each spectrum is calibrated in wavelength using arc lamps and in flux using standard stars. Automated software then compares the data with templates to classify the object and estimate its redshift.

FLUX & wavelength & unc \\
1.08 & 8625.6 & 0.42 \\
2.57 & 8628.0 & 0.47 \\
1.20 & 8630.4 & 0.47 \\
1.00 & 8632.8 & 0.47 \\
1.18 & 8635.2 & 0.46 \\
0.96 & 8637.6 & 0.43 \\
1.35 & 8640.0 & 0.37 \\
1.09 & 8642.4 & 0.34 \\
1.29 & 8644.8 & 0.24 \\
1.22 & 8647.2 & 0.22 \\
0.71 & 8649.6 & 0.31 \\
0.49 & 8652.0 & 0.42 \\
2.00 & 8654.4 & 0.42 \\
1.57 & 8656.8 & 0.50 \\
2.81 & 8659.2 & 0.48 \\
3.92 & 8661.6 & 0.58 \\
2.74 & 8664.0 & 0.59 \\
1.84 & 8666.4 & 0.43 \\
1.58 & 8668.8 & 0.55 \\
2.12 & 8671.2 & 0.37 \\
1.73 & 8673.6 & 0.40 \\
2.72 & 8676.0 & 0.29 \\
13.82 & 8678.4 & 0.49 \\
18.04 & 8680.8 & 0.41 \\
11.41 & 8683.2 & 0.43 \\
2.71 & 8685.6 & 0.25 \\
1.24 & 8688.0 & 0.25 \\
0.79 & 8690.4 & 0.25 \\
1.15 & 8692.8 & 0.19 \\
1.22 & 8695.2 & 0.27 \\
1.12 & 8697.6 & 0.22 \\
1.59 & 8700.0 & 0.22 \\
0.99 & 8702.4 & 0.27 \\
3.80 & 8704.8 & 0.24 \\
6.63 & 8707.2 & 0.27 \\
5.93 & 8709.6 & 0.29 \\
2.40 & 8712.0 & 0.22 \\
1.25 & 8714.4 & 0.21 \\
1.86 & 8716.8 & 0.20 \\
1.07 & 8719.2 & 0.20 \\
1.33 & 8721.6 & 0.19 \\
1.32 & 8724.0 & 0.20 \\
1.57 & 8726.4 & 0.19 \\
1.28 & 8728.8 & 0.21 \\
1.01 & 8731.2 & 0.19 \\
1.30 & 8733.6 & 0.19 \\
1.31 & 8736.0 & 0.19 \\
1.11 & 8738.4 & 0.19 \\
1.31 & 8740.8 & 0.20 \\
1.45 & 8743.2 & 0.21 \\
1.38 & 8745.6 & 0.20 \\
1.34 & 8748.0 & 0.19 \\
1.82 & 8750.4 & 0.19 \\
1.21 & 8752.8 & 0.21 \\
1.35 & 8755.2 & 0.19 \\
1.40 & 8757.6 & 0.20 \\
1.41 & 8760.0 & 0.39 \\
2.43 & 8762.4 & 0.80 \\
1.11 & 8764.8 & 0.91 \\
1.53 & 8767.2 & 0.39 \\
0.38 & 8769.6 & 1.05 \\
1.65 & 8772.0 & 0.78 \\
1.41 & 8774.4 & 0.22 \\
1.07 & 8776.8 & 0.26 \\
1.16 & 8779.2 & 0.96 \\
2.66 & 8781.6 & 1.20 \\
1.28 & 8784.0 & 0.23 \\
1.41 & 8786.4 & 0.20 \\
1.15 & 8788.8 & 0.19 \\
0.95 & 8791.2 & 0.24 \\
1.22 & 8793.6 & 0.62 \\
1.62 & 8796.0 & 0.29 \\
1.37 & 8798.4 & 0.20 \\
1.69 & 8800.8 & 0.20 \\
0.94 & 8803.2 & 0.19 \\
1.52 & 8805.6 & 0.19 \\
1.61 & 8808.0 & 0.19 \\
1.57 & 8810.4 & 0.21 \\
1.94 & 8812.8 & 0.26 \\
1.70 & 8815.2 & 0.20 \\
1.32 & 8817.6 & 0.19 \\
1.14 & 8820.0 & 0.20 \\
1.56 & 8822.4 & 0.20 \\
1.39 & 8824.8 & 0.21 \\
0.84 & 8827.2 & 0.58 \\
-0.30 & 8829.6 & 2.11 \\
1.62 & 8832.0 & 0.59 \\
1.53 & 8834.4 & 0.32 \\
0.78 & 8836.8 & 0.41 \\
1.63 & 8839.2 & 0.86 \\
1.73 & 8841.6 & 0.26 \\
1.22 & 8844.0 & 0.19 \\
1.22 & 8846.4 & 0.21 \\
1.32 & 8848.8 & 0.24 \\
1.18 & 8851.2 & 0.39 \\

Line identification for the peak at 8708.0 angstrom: [N II]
